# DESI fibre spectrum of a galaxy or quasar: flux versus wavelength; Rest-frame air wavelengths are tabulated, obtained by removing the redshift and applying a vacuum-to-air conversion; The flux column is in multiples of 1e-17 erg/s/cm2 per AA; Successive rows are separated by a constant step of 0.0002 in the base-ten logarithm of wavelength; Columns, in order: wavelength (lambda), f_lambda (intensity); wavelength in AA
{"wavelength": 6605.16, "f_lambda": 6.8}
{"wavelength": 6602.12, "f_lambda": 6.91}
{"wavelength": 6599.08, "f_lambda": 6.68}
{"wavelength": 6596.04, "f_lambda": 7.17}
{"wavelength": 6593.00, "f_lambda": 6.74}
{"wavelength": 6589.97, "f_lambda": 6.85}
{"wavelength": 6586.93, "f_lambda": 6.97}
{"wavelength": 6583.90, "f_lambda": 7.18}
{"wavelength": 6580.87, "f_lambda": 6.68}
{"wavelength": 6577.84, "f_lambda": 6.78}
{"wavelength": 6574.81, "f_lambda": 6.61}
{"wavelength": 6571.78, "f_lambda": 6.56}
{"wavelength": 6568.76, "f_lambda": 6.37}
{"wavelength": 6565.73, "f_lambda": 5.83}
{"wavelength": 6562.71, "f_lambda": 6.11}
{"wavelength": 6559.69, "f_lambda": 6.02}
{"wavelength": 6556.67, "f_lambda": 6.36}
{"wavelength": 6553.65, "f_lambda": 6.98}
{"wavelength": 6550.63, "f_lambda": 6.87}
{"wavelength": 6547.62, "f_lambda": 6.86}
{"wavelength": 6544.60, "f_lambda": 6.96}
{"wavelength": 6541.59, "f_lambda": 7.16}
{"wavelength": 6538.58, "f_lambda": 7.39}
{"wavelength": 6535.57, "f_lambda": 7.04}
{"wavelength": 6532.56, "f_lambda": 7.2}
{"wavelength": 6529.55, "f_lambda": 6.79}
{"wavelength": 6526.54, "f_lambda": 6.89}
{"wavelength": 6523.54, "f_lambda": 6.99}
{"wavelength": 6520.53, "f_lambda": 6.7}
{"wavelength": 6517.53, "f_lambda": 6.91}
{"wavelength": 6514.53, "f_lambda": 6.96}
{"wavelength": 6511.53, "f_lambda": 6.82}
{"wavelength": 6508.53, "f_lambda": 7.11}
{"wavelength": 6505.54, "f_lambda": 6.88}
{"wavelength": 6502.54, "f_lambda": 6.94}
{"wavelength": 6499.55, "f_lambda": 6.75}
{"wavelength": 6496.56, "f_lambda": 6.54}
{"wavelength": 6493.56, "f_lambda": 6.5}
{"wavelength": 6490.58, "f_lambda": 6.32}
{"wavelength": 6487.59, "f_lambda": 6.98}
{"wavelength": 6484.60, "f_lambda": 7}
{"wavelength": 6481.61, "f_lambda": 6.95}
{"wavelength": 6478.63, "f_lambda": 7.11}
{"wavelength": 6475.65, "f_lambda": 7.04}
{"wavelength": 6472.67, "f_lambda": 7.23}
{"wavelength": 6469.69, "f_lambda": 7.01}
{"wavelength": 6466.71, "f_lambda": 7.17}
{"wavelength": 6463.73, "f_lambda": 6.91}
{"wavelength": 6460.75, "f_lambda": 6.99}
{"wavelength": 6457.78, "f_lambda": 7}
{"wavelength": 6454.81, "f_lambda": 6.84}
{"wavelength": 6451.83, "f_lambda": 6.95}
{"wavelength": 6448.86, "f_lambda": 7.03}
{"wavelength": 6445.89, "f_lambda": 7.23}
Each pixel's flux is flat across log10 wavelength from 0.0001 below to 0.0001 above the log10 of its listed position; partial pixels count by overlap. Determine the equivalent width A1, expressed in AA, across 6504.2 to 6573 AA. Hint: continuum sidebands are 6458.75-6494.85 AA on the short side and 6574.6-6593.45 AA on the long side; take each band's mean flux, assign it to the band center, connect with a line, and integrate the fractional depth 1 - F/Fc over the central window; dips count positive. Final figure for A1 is 1.2 AA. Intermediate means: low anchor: 6.94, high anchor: 6.85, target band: 6.77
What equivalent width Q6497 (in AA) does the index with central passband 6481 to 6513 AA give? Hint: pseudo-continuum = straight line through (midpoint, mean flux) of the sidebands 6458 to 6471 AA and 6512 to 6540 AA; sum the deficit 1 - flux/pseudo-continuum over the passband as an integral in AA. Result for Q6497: 0.9 AA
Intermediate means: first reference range 7.02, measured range 6.79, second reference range 6.98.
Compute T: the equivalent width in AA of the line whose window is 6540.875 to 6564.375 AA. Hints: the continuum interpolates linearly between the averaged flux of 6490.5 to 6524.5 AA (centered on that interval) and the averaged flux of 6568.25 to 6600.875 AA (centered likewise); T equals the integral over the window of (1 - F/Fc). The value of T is 0.54 AA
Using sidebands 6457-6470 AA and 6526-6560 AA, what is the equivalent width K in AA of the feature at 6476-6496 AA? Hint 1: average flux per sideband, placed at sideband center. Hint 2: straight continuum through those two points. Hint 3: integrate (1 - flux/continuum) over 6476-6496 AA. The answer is 0.5 AA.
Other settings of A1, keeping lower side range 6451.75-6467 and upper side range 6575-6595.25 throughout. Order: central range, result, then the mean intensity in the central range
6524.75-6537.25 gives -0.1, 6.99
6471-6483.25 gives -0.2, 7.08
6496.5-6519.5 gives 0.1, 6.88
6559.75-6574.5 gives 1.4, 6.23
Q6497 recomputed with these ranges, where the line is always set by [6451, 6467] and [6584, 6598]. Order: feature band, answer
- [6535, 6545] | -0.3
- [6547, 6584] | 2.3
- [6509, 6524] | 0.2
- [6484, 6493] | 0.3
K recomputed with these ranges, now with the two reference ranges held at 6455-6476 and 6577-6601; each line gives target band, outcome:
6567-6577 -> 0.6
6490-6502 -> 0.7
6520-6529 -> 0.1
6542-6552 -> 0.0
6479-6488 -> 0.0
